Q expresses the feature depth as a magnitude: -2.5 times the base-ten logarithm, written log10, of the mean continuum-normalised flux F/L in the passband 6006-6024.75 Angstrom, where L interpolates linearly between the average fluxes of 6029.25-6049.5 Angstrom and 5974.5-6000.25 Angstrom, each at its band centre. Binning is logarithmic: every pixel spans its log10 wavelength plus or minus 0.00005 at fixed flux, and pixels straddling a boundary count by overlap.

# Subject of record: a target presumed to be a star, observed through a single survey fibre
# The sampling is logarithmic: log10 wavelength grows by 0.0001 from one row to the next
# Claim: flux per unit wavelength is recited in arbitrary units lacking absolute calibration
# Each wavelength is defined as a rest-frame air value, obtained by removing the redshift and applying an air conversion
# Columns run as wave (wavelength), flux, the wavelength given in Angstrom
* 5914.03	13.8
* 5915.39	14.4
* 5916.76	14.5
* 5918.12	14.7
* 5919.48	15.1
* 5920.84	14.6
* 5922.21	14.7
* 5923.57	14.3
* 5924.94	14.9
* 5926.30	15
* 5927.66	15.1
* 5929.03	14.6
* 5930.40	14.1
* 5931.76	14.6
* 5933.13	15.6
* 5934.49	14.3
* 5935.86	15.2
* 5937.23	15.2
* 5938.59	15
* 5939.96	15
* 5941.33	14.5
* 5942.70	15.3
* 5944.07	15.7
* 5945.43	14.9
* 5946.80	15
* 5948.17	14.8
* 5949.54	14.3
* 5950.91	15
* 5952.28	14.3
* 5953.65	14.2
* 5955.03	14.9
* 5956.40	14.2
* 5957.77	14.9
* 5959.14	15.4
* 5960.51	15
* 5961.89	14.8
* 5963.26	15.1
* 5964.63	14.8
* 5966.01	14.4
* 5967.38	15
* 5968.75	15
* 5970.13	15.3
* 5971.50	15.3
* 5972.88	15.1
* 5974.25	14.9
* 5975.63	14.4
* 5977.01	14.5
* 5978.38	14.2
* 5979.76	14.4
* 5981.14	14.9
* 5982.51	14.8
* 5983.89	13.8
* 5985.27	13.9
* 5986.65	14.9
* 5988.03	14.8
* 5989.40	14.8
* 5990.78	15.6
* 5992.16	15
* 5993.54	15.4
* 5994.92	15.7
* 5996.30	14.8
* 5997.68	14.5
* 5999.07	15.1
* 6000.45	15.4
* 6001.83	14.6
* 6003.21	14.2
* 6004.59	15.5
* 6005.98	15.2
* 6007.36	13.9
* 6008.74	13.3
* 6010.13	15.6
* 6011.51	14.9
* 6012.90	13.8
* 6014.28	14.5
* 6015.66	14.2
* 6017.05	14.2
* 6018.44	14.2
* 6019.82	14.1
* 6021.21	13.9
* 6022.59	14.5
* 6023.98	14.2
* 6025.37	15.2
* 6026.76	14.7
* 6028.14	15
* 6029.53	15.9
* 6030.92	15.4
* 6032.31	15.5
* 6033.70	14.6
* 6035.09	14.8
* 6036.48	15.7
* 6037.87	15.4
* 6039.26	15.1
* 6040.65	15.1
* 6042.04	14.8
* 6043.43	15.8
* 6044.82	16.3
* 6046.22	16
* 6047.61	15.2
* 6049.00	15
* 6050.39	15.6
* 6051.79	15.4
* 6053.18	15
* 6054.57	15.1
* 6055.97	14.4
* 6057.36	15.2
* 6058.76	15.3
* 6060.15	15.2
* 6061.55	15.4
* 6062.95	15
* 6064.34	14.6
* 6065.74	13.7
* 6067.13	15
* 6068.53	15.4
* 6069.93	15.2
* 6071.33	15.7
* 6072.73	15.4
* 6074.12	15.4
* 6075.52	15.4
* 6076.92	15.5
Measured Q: 0.06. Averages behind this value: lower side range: 14.8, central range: 14.3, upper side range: 15.4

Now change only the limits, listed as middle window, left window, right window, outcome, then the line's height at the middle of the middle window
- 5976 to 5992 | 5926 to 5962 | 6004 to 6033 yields 0.01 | 14.7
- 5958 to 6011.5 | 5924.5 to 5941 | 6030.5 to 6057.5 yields 0.02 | 15.1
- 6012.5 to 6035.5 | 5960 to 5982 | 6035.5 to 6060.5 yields 0.04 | 15.2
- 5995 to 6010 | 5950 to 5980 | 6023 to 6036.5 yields 0.02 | 14.9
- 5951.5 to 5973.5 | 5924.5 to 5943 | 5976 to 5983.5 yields -0.01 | 14.7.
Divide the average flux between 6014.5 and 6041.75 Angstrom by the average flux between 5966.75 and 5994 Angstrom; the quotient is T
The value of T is 1.00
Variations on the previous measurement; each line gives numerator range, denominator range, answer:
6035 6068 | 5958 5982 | 1.02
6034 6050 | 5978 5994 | 1.04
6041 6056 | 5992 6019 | 1.05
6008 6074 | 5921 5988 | 1.01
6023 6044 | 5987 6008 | 1.01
